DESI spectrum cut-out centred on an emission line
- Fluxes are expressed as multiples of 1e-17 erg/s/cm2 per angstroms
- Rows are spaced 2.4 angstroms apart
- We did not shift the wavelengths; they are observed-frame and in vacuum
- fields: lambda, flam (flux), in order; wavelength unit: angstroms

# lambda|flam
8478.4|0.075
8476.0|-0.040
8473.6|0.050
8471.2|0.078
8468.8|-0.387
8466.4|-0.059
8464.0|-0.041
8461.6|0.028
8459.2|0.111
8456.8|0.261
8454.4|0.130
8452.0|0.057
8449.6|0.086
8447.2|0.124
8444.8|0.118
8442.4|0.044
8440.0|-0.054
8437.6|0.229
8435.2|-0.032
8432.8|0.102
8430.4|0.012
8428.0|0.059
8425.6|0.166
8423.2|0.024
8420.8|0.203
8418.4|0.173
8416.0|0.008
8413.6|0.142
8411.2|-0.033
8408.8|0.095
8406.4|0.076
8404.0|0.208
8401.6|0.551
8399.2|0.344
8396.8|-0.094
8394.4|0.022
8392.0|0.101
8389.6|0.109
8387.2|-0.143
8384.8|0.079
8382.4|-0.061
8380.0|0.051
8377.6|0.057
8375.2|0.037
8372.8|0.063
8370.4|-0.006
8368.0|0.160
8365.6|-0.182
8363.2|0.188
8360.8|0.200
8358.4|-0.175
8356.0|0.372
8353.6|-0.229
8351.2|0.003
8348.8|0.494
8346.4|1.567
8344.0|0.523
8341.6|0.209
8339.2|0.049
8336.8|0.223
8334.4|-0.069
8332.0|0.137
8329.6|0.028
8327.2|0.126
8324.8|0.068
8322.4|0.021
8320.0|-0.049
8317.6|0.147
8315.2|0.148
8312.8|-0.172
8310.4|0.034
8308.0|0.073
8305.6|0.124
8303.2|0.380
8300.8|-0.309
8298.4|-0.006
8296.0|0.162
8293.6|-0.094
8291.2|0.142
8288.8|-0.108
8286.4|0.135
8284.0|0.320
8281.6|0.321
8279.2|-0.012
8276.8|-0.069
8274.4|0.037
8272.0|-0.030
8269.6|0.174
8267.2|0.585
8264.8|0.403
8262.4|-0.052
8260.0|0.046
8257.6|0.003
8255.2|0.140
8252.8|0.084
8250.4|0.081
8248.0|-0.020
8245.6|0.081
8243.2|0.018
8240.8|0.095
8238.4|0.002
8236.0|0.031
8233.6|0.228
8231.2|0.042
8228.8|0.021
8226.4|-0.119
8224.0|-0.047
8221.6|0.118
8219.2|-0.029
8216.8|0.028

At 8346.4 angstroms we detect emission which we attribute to [O III]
